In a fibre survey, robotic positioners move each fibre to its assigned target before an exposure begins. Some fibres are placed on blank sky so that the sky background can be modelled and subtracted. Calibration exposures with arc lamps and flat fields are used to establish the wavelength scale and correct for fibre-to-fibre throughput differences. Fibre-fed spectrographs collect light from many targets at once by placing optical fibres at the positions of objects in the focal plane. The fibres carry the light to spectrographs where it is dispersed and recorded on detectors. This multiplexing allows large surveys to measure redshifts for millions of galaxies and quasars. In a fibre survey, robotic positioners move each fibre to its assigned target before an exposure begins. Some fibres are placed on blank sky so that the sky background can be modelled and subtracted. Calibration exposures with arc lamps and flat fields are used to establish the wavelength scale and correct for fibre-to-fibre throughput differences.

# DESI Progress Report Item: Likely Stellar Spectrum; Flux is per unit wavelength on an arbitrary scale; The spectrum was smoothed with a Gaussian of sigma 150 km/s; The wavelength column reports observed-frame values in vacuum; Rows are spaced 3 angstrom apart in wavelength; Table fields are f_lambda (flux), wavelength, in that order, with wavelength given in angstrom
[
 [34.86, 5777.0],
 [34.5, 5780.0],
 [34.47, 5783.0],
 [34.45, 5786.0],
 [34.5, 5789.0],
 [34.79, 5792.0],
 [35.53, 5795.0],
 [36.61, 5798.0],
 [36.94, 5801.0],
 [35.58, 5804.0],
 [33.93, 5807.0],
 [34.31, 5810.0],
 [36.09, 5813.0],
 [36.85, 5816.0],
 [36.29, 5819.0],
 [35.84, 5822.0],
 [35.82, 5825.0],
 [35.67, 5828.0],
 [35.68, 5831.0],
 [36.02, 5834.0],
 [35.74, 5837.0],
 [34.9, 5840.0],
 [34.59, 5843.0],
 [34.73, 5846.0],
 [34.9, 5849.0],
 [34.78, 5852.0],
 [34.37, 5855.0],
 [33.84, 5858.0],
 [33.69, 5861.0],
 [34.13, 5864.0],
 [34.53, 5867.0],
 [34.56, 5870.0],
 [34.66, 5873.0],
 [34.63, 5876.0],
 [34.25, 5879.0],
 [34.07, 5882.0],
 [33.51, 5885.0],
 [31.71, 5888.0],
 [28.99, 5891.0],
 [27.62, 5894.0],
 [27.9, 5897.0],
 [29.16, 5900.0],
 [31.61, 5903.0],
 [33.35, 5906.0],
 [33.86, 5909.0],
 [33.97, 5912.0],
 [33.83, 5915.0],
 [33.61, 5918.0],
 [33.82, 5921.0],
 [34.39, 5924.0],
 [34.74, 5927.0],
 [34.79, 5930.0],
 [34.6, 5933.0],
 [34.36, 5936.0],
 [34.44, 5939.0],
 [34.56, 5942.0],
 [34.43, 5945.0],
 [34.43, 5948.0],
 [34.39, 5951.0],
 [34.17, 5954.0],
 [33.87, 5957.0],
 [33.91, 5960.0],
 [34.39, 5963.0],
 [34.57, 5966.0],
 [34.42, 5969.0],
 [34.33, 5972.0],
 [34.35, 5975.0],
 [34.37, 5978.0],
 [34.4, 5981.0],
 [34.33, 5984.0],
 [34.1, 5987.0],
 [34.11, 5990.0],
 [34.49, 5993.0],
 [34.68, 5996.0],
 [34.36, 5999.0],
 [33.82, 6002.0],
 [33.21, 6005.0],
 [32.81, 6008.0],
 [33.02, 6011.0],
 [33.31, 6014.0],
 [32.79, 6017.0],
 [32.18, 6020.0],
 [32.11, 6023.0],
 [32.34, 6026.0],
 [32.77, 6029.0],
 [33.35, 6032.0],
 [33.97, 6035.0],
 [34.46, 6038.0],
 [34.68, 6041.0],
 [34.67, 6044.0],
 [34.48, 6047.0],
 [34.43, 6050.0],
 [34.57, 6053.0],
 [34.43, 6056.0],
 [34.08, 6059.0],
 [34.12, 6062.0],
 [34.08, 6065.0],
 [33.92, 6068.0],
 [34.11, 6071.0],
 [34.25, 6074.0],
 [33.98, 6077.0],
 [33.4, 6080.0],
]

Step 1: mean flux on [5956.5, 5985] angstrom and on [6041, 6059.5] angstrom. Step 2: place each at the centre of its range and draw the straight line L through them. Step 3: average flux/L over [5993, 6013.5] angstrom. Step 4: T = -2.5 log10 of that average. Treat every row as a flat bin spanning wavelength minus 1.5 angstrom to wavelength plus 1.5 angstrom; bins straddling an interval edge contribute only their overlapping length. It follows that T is 0.02 mag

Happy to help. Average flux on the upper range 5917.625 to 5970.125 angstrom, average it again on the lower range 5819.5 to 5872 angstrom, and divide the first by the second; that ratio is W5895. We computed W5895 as 0.98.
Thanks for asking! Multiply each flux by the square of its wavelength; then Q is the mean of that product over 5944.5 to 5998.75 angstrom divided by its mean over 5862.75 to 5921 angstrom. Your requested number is 1.1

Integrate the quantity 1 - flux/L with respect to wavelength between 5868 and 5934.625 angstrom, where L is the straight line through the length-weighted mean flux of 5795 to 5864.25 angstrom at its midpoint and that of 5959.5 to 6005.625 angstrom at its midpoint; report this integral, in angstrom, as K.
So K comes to 3.6 angstrom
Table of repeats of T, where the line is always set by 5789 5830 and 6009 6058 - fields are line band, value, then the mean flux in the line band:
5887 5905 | 0.18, 29.5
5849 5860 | 0.03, 34.4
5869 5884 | 0.02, 34.4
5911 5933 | 0.01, 34.2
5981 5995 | -0.01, 34.3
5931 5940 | 0.00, 34.5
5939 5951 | 0.00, 34.5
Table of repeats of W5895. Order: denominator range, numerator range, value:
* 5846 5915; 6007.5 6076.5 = 1.02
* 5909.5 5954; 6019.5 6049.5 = 0.98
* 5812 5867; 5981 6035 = 0.95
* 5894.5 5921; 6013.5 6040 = 1.03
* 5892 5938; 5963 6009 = 1.04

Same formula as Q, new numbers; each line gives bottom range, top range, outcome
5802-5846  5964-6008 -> 1.02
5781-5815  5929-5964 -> 1.03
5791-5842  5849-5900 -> 0.94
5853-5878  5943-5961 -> 1.03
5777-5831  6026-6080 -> 1.05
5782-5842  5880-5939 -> 0.95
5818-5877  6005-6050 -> 1.01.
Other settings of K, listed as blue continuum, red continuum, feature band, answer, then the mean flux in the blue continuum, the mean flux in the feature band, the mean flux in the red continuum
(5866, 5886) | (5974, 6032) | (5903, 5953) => -0.20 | 34.3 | 34.1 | 33.5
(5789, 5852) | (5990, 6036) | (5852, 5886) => 0.69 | 35.5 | 34.2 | 33.3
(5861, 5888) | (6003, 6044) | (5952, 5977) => -0.51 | 34.1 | 34.3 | 33.2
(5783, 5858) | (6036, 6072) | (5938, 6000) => 0.64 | 35.3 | 34.3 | 34.3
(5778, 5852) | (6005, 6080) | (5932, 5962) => 0.06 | 35.3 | 34.3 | 33.7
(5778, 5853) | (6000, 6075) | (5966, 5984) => -0.13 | 35.3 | 34.4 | 33.7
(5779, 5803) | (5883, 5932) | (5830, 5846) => -0.58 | 35.2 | 35.3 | 32.3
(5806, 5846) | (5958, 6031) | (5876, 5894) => 1.35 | 35.5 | 32.3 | 33.7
